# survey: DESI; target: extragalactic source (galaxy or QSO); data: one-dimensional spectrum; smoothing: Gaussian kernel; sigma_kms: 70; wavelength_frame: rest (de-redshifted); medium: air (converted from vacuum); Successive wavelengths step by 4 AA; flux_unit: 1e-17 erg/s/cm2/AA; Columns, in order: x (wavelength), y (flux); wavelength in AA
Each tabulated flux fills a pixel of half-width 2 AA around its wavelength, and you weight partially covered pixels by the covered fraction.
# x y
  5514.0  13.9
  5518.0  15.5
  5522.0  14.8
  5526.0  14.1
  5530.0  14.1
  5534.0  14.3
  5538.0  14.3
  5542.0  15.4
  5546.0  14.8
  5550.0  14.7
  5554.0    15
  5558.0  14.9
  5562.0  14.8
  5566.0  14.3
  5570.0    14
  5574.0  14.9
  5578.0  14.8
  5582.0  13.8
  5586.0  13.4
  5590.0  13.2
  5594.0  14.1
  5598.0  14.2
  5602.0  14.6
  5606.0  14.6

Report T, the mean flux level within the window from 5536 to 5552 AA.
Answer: 14.8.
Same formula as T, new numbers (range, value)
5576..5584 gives 14.3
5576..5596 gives 13.9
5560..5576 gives 14.5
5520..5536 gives 14.3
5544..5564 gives 14.8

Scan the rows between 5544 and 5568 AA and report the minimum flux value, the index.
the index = 14.3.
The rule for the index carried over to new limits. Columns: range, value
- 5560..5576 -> 14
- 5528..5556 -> 14.1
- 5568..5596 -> 13.2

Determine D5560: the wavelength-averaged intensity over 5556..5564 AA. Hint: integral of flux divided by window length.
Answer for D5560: 14.9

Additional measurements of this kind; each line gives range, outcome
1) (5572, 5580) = 14.9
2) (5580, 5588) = 13.6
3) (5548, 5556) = 14.8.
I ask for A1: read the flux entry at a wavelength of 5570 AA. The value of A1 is 14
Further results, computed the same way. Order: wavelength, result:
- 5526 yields 14.1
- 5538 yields 14.3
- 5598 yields 14.2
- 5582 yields 13.8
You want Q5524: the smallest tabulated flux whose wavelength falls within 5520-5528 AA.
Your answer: 14.1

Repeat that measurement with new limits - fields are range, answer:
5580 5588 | 13.4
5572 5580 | 14.8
